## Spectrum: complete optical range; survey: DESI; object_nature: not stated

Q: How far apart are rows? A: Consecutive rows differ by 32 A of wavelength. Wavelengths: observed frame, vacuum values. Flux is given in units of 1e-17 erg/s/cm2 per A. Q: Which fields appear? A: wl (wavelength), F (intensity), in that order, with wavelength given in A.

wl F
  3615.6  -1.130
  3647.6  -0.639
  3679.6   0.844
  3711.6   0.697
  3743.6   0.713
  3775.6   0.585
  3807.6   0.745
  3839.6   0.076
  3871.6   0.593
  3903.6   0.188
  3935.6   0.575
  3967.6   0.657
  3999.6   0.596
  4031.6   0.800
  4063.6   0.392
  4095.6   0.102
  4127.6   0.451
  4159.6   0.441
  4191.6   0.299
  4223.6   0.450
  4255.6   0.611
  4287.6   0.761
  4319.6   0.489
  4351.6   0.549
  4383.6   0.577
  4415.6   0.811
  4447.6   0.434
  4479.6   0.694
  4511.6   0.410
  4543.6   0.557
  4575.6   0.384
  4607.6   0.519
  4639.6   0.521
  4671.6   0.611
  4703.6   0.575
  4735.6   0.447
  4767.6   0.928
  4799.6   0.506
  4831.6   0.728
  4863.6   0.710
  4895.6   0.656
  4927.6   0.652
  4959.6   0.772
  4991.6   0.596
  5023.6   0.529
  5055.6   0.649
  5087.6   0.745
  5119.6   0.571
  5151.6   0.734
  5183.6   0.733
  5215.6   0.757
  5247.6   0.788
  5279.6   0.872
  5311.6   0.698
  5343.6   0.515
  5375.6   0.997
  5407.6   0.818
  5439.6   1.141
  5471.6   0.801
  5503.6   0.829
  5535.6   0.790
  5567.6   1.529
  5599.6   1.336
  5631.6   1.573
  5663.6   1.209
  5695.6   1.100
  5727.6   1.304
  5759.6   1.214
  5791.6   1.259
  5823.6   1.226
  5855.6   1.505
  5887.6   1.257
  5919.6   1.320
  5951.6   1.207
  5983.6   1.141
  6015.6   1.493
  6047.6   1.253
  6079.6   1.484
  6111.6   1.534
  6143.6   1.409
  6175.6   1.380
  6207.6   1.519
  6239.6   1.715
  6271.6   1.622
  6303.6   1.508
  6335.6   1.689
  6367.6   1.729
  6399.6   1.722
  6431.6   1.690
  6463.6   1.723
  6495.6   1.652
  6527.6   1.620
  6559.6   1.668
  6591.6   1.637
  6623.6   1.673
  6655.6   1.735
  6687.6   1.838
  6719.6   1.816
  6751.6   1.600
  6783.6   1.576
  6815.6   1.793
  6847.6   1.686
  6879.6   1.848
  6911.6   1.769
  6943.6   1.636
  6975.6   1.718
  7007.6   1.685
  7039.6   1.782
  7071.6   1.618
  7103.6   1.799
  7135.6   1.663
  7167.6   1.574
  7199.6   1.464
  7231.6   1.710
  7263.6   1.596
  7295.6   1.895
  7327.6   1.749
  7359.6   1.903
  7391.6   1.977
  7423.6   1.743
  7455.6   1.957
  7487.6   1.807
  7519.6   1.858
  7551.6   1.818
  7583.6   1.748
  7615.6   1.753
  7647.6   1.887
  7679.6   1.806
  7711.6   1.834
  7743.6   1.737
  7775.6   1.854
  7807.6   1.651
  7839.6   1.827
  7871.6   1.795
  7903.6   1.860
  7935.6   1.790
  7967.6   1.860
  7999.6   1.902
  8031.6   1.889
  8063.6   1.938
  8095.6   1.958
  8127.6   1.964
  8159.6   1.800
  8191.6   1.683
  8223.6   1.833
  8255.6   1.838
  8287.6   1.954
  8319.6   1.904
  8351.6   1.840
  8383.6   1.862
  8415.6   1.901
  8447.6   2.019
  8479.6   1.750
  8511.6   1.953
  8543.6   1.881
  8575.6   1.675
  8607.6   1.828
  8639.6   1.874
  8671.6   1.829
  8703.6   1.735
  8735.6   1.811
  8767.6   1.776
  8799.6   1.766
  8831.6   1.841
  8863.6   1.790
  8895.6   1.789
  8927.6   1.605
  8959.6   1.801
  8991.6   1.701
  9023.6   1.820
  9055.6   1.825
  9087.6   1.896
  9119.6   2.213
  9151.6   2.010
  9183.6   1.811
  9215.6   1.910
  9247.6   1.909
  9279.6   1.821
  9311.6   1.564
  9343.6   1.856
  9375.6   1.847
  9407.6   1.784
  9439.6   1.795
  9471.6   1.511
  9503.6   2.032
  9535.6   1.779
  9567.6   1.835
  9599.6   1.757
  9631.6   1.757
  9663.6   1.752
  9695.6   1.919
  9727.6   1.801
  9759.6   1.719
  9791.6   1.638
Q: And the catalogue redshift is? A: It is 0.39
